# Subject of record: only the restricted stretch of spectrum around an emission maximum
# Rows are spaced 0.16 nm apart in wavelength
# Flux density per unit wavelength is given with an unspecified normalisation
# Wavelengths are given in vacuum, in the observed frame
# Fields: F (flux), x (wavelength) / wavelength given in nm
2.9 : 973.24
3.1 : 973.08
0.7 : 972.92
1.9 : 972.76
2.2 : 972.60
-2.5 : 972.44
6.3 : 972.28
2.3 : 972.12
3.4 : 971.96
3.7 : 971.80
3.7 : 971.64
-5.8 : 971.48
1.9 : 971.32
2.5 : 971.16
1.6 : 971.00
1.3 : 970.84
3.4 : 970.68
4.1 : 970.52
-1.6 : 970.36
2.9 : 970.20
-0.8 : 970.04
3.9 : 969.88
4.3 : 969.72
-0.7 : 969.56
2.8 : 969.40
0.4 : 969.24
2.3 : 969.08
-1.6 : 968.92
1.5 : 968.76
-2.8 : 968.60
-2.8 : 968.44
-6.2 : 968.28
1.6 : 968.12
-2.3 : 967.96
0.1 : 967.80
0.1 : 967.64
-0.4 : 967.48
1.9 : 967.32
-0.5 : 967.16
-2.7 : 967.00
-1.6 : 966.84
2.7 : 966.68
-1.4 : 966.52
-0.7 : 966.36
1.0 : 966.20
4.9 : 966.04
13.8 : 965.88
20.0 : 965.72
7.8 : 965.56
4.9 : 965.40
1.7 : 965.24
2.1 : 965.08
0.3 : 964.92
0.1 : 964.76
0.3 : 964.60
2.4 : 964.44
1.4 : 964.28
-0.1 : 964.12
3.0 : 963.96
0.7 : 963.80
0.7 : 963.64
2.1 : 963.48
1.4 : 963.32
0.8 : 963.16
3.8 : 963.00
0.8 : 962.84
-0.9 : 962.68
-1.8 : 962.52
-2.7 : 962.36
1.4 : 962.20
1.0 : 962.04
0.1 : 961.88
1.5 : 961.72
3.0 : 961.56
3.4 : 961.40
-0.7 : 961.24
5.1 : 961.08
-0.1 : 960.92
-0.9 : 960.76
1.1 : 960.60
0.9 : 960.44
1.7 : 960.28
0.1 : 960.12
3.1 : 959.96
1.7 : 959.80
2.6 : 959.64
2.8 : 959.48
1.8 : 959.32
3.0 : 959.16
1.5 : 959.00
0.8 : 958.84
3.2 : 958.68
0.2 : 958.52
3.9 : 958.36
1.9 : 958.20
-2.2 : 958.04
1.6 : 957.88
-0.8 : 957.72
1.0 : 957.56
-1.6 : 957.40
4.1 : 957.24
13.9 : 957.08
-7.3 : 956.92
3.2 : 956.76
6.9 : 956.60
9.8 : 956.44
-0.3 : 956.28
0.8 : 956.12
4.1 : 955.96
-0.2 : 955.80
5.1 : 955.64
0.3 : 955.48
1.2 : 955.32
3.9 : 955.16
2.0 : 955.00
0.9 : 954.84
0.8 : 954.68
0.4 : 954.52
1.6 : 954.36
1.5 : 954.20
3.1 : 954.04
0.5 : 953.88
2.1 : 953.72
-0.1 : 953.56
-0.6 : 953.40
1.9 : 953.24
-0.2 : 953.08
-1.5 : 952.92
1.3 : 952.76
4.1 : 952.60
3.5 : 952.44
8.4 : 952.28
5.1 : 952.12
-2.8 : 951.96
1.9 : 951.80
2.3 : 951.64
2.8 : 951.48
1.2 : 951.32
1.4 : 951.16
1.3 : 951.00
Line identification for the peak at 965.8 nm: [O III]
